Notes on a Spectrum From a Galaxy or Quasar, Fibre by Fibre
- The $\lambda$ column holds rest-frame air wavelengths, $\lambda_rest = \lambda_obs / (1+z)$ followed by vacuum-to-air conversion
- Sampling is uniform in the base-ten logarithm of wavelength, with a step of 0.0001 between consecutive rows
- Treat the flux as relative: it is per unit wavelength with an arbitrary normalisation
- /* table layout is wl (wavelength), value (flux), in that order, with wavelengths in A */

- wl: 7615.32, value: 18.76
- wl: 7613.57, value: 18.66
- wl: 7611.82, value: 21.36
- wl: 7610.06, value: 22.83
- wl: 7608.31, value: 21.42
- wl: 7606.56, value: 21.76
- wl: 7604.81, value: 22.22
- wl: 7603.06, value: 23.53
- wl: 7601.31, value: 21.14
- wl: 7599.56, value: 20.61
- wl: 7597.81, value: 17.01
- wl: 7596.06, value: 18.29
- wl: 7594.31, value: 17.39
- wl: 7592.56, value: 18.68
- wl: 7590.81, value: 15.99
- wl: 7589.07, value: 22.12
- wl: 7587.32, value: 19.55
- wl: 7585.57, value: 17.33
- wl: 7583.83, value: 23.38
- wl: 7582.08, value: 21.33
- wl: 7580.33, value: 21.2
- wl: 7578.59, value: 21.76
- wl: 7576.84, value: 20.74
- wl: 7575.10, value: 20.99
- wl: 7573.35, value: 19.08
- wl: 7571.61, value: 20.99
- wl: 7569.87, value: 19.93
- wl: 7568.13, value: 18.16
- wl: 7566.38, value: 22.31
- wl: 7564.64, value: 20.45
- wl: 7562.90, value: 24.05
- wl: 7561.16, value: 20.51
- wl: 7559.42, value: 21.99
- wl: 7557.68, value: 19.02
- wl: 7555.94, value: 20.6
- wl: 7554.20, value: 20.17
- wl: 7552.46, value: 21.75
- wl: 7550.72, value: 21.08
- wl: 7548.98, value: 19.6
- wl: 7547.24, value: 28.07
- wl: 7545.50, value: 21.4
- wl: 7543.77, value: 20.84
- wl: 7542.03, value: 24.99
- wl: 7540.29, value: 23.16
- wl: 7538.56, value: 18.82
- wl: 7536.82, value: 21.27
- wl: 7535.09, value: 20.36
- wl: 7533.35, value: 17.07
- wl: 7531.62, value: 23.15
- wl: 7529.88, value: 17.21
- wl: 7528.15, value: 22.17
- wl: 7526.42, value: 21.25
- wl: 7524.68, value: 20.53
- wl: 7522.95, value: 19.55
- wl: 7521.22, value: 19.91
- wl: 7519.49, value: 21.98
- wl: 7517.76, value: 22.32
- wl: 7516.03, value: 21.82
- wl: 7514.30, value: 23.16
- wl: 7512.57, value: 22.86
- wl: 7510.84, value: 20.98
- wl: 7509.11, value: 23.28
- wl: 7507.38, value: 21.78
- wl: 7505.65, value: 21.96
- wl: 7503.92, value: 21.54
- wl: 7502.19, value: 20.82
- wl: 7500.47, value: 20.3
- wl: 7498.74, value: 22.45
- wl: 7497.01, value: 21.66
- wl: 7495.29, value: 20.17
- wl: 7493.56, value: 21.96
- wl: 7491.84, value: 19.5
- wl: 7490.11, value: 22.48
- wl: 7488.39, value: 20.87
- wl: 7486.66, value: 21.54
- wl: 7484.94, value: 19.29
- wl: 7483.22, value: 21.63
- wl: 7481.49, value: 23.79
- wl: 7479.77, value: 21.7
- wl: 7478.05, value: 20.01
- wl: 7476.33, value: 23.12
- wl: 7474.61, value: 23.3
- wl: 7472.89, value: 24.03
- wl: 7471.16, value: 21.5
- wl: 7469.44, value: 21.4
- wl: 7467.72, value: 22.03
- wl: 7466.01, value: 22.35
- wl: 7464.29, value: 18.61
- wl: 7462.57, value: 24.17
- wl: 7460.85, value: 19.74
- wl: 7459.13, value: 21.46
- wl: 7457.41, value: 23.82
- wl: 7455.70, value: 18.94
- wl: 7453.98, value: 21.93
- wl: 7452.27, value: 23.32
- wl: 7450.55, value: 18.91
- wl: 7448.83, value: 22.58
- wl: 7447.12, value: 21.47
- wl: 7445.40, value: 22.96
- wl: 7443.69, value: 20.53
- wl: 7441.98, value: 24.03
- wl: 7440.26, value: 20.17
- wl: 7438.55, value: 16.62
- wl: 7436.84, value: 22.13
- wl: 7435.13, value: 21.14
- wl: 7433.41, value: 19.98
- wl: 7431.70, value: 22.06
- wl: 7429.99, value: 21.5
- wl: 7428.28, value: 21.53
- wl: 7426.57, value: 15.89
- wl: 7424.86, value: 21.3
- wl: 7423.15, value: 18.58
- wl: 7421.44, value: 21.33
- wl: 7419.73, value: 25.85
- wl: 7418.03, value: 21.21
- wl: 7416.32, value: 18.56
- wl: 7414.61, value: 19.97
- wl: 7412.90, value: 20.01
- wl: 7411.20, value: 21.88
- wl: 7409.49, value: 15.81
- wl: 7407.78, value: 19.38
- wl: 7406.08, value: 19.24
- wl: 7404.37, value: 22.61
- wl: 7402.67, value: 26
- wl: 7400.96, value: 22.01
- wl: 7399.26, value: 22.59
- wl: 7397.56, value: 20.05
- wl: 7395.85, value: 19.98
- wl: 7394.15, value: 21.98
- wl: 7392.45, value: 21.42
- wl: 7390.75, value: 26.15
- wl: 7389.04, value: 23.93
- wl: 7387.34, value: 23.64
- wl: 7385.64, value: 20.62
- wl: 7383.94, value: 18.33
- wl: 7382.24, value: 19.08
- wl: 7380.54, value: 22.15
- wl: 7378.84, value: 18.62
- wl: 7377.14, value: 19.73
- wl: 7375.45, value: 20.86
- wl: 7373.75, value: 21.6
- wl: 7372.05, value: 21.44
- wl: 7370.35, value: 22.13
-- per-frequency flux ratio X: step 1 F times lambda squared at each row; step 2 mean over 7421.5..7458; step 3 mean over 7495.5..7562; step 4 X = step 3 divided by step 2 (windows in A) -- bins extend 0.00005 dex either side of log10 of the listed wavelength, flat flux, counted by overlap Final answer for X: 1.0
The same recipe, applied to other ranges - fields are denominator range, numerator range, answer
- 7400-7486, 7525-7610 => 1.01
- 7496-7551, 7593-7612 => 0.98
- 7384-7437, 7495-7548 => 1.05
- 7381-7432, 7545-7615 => 1.03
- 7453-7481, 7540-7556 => 1.04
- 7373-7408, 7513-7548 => 1.04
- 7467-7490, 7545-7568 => 1.00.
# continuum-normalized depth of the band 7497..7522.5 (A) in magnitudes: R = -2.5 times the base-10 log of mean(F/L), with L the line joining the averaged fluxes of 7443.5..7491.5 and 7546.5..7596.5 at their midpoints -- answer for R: -0.03 mag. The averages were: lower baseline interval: 21.7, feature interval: 21.8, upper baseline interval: 20.6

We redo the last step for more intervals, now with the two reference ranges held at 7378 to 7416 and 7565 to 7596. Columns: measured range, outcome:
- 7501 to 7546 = -0.05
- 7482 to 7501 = -0.03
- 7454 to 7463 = -0.04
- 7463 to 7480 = -0.06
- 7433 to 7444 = 0.01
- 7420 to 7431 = 0.03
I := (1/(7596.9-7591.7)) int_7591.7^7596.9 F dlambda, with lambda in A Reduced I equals 18.1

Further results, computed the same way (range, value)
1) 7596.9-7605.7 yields 20.9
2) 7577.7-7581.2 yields 21.5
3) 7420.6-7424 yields 19.9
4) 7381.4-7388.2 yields 20.4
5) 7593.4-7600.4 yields 18.3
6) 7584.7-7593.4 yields 18.7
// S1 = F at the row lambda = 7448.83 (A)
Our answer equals 22.58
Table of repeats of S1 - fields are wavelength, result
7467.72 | 22.03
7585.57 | 17.33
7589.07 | 22.12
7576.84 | 20.74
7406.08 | 19.24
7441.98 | 24.03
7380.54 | 22.15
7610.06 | 22.83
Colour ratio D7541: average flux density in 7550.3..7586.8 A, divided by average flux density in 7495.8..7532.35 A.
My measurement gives 0.97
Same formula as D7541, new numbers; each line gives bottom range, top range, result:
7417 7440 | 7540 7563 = 1.06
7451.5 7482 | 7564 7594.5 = 0.92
